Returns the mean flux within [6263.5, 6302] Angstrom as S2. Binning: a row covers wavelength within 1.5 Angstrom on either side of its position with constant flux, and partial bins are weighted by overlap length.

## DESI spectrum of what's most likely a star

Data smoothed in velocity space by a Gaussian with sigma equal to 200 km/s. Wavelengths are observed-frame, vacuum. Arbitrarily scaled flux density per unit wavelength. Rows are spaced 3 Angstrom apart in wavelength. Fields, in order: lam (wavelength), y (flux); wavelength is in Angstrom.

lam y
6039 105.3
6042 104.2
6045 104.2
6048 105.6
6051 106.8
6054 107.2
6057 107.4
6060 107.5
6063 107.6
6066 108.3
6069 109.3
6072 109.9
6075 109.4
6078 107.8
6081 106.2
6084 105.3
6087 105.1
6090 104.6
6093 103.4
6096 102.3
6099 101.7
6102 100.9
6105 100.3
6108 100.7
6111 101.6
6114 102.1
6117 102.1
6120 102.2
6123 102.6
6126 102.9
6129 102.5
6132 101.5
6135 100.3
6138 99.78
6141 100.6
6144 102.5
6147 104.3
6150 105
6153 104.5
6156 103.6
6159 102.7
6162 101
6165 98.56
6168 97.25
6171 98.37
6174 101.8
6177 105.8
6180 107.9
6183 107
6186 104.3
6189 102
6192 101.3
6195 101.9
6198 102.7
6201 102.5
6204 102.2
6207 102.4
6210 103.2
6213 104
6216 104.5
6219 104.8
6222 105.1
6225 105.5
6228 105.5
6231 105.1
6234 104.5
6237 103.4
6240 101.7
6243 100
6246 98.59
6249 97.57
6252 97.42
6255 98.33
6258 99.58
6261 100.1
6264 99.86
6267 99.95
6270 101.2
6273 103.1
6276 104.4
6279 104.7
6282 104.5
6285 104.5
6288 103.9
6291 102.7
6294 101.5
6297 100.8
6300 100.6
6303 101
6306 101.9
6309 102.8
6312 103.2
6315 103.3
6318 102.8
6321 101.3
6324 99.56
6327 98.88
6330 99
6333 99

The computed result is 102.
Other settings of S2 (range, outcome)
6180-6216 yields 103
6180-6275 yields 102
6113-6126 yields 102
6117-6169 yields 102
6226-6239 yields 105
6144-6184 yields 103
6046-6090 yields 107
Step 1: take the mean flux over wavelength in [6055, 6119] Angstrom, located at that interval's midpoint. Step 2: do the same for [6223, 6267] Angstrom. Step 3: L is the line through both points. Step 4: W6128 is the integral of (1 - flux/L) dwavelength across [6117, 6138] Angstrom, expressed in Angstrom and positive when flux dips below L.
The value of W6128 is 0.4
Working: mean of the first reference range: 105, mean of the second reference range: 101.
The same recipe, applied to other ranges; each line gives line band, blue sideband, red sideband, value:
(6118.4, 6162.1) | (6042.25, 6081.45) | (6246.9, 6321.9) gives 1.2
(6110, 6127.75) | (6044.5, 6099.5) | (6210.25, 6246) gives 0.6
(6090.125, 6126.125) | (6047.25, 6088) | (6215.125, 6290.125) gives 1.5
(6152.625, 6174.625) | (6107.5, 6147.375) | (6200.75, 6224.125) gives 0.4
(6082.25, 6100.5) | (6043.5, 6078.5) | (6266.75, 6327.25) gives 0.5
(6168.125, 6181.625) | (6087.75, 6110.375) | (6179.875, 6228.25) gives 0.1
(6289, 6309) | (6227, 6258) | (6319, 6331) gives -0.3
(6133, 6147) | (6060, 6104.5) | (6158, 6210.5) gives 0.4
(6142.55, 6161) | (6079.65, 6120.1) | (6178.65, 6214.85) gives -0.1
